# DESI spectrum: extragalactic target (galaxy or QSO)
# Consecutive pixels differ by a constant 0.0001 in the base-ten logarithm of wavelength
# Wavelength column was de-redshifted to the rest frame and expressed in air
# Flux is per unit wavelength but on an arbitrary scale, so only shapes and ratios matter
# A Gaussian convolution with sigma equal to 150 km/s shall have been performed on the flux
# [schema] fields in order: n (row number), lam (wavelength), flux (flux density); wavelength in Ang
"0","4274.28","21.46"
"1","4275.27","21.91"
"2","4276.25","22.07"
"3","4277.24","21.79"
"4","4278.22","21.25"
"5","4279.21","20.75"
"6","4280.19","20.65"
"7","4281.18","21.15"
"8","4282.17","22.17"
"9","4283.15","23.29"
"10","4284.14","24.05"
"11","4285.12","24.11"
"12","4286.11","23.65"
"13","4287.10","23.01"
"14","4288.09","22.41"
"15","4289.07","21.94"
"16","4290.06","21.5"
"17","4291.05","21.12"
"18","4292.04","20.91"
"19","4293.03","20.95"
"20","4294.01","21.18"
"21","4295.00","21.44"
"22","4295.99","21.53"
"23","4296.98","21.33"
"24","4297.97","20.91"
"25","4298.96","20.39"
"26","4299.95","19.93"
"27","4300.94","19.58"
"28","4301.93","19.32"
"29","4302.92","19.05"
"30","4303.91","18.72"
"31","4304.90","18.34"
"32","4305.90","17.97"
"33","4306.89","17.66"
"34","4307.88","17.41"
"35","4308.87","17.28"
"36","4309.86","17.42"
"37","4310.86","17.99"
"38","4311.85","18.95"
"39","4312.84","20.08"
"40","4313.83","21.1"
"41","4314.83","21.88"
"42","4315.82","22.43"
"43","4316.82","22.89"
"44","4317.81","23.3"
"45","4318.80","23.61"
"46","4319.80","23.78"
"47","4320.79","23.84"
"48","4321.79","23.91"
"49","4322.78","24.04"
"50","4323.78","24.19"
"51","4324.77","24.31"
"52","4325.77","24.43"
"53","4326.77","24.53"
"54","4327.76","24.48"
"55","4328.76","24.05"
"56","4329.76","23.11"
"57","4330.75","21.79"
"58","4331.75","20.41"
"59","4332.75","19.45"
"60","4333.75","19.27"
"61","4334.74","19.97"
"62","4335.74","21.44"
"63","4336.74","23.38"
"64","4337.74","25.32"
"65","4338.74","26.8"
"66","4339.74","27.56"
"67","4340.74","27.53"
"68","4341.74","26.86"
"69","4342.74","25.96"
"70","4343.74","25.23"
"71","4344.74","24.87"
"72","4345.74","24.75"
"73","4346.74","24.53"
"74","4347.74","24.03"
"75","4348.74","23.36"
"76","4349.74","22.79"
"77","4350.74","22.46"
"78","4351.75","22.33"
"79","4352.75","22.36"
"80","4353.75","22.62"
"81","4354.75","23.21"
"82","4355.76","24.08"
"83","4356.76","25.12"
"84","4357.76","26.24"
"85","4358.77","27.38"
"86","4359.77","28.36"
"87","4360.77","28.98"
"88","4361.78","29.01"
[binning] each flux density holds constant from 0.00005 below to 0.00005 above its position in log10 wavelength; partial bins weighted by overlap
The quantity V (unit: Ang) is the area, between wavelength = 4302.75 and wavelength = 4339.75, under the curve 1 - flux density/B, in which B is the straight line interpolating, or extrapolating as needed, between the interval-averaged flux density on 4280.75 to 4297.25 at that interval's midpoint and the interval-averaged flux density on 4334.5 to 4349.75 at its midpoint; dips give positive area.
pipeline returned 3.2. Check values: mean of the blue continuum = 22.1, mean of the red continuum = 24.8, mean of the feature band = 21.7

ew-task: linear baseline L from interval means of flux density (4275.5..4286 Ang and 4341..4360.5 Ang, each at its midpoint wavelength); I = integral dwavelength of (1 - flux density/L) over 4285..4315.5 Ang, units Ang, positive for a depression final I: 3.5 Ang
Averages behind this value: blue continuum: 22.2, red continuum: 24.7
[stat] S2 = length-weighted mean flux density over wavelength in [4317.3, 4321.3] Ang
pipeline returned 23.6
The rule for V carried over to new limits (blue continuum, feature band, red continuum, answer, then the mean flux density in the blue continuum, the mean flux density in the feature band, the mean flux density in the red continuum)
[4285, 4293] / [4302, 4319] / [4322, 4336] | 2.0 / 22.1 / 19.7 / 22.6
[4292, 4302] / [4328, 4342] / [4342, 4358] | -0.1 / 20.7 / 23.3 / 24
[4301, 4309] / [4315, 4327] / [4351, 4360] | -2.0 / 18.3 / 23.7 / 24.5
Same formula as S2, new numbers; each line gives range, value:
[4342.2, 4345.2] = 25.4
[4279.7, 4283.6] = 21.8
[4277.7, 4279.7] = 21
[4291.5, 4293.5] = 20.9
